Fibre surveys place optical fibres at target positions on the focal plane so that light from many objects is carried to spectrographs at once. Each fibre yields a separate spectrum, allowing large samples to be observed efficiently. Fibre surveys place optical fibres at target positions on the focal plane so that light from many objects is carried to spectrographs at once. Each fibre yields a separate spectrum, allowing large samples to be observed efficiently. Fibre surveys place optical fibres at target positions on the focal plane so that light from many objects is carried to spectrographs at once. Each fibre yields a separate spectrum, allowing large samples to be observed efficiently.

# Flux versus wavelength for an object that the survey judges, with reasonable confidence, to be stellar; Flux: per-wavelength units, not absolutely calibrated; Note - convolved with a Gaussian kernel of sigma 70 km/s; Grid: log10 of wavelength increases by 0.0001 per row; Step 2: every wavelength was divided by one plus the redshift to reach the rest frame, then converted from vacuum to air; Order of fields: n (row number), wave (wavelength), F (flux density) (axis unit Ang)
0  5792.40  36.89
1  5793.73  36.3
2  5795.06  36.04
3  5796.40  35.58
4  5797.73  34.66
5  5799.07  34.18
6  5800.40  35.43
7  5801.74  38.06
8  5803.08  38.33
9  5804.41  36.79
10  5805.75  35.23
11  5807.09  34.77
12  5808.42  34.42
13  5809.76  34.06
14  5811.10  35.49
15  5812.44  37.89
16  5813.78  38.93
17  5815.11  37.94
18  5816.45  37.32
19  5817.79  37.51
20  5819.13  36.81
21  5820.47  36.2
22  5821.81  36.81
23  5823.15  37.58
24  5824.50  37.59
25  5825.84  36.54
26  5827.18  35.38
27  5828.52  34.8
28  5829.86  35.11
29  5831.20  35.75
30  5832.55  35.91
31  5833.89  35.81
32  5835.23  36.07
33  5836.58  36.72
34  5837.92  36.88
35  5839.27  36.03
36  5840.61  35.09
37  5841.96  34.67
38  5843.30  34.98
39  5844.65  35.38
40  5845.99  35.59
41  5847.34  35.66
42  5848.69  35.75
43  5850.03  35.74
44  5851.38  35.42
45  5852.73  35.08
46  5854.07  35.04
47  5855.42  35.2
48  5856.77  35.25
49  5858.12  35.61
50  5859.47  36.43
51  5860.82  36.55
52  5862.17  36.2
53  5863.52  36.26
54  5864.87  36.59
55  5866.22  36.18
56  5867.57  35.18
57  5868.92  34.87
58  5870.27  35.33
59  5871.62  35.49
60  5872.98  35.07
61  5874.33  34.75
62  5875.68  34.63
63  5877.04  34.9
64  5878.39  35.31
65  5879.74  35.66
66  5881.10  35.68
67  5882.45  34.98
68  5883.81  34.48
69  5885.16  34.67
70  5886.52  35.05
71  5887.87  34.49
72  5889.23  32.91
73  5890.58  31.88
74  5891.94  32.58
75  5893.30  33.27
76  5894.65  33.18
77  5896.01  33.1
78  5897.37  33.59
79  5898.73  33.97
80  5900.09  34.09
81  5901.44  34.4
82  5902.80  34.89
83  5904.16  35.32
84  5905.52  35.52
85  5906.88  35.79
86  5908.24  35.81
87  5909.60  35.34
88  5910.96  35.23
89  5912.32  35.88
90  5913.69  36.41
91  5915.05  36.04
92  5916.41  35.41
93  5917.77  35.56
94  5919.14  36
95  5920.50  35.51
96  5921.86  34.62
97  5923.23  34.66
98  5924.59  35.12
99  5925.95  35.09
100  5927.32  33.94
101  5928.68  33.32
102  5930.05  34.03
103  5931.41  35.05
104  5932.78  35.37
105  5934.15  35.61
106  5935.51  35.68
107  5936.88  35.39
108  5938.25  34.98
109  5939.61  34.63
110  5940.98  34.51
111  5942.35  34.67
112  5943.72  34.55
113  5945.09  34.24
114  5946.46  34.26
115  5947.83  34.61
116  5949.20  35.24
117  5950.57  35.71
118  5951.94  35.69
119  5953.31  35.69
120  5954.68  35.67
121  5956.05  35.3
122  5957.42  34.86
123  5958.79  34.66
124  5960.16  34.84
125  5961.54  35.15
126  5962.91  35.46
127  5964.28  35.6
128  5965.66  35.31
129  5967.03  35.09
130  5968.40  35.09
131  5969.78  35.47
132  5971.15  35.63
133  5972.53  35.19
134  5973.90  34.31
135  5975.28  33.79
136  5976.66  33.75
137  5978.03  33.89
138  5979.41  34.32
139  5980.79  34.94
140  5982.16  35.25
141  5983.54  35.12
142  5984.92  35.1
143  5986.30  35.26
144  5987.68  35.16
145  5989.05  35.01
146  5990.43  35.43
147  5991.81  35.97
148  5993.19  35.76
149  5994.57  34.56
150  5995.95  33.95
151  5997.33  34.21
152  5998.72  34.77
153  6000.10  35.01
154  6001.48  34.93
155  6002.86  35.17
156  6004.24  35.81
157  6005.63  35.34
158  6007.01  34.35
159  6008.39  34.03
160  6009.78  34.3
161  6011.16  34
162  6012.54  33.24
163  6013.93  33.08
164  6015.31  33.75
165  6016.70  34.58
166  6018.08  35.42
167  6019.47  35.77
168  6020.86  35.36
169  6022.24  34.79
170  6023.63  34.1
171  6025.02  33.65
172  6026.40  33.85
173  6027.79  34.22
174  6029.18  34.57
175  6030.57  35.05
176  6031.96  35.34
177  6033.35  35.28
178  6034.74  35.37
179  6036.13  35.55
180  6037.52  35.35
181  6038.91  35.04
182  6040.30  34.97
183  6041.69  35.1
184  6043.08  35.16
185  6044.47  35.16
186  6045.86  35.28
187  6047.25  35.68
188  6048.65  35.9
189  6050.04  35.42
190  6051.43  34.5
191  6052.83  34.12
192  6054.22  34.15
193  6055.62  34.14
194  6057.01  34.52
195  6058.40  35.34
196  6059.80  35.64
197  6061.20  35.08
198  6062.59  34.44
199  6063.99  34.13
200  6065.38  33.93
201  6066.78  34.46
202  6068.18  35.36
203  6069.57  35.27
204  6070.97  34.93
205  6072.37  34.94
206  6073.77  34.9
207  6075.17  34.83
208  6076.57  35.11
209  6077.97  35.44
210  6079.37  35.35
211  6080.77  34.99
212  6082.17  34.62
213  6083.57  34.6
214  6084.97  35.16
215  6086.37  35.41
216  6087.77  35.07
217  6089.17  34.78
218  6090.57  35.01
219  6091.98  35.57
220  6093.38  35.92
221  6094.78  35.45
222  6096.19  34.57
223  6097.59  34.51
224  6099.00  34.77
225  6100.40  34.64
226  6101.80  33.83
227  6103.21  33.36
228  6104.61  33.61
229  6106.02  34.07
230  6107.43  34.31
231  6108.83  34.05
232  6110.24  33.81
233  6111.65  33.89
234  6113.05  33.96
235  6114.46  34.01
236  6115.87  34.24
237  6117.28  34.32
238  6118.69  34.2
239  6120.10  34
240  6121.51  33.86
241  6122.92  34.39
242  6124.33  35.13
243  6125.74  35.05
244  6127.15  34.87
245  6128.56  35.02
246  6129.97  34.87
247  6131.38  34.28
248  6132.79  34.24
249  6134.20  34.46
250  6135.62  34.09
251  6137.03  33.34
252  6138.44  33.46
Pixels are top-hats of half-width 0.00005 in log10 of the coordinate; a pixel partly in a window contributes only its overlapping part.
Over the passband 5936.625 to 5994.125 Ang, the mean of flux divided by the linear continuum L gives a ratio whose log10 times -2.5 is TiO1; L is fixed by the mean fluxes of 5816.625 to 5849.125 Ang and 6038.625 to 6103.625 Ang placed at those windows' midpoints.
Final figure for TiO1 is 0.012 mag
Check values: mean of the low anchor 36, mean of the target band 35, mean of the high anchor 34.9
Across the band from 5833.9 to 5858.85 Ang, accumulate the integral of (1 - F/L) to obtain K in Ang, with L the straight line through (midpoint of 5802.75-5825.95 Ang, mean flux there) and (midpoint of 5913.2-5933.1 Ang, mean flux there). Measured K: 0.4 Ang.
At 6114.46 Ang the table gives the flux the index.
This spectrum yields 34.01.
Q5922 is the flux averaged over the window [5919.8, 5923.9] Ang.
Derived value 34.9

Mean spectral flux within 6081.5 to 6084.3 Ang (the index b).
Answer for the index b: 34.6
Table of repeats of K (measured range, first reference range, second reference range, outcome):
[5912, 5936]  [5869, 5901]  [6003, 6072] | -0.5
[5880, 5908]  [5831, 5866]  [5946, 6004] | 1.0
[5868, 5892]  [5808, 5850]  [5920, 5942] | 0.6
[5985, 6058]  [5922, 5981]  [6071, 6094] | 0.4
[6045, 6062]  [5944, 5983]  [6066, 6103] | 0.0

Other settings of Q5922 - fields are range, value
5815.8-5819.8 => 37.2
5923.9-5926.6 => 35.2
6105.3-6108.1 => 34.1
